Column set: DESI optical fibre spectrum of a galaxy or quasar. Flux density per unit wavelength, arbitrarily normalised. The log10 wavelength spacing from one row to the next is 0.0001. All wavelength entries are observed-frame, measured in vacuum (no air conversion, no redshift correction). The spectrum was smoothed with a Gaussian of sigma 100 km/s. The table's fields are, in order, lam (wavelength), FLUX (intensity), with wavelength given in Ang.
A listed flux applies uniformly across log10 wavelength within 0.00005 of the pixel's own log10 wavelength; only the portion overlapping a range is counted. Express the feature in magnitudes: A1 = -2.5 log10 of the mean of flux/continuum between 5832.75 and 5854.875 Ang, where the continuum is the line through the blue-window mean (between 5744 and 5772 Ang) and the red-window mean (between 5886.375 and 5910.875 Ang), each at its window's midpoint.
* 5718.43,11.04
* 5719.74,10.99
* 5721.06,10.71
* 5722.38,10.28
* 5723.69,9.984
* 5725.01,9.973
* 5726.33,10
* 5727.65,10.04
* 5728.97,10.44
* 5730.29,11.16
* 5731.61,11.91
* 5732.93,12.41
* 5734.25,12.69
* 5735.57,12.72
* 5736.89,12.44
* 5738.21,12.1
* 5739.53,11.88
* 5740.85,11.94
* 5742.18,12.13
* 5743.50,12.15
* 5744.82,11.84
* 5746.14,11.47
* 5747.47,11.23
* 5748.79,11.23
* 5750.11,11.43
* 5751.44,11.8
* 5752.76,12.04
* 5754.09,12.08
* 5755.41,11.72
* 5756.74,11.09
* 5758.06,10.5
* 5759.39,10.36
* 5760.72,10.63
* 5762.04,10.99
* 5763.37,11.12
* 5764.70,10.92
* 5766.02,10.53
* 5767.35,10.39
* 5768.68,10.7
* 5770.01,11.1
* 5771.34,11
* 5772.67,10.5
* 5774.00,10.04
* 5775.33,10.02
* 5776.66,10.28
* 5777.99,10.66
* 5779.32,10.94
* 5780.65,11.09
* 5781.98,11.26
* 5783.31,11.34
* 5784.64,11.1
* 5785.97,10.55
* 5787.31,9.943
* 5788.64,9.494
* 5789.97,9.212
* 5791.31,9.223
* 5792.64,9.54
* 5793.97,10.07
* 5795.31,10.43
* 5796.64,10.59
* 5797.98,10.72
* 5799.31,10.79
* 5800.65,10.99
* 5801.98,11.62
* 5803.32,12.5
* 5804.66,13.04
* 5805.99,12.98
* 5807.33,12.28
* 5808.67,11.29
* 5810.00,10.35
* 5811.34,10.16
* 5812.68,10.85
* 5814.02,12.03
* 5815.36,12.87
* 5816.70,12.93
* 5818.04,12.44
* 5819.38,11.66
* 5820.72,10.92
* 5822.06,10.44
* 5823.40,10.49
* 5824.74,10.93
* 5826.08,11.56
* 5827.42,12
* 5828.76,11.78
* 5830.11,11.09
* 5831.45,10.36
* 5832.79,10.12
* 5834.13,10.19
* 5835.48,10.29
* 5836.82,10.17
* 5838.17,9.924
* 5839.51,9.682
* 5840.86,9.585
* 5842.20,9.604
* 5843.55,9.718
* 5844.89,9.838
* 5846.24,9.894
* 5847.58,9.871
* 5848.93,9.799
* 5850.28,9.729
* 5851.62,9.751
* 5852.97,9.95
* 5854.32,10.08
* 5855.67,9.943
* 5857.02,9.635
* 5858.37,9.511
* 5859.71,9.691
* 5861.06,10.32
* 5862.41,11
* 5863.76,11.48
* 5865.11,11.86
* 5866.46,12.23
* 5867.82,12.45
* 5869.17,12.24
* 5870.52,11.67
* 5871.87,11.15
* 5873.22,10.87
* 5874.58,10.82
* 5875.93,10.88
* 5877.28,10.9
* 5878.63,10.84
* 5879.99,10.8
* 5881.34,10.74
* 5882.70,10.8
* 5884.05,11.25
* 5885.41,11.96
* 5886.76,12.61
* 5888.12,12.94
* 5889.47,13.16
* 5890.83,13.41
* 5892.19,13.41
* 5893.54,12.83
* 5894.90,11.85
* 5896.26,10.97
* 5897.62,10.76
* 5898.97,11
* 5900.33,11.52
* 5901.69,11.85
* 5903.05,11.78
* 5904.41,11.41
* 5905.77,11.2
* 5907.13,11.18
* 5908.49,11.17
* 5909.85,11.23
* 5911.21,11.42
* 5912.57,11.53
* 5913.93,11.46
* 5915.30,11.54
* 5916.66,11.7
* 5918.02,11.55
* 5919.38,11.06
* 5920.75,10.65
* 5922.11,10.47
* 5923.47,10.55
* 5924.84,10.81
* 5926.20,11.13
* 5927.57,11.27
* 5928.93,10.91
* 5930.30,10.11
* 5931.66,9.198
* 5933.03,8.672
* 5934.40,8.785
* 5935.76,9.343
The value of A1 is 0.174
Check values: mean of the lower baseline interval 11.2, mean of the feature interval 9.89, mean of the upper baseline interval 11.9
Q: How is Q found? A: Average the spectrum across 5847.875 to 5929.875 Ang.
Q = 11.2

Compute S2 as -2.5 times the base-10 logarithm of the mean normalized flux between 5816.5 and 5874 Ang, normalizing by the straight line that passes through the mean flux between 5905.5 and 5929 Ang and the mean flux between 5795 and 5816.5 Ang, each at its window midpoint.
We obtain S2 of 0.073 mag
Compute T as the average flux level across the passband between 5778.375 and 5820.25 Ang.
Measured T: 11.1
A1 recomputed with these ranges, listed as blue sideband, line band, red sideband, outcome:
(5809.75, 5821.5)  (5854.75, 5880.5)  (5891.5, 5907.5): 0.066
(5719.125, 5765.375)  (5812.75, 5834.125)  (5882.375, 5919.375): 0.015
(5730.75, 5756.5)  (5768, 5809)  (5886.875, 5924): 0.100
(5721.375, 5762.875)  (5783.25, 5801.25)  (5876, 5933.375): 0.112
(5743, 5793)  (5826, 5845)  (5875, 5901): 0.095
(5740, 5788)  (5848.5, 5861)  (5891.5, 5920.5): 0.159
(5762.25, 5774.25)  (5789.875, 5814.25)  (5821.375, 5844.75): -0.042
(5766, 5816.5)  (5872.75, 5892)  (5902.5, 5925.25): -0.047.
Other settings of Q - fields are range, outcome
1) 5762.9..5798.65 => 10.5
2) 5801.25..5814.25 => 11.7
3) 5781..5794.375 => 10.2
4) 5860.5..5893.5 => 11.7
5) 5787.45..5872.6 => 10.8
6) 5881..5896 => 12.3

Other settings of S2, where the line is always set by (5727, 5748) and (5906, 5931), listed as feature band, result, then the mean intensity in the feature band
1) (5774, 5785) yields 0.081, 10.8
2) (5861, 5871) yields -0.041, 11.7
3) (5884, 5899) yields -0.099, 12.3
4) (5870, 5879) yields 0.024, 11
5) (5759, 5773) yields 0.089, 10.8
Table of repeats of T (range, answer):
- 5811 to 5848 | 10.8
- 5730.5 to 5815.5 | 11.2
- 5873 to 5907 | 11.6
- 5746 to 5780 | 10.9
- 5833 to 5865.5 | 10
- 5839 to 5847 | 9.73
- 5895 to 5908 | 11.3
